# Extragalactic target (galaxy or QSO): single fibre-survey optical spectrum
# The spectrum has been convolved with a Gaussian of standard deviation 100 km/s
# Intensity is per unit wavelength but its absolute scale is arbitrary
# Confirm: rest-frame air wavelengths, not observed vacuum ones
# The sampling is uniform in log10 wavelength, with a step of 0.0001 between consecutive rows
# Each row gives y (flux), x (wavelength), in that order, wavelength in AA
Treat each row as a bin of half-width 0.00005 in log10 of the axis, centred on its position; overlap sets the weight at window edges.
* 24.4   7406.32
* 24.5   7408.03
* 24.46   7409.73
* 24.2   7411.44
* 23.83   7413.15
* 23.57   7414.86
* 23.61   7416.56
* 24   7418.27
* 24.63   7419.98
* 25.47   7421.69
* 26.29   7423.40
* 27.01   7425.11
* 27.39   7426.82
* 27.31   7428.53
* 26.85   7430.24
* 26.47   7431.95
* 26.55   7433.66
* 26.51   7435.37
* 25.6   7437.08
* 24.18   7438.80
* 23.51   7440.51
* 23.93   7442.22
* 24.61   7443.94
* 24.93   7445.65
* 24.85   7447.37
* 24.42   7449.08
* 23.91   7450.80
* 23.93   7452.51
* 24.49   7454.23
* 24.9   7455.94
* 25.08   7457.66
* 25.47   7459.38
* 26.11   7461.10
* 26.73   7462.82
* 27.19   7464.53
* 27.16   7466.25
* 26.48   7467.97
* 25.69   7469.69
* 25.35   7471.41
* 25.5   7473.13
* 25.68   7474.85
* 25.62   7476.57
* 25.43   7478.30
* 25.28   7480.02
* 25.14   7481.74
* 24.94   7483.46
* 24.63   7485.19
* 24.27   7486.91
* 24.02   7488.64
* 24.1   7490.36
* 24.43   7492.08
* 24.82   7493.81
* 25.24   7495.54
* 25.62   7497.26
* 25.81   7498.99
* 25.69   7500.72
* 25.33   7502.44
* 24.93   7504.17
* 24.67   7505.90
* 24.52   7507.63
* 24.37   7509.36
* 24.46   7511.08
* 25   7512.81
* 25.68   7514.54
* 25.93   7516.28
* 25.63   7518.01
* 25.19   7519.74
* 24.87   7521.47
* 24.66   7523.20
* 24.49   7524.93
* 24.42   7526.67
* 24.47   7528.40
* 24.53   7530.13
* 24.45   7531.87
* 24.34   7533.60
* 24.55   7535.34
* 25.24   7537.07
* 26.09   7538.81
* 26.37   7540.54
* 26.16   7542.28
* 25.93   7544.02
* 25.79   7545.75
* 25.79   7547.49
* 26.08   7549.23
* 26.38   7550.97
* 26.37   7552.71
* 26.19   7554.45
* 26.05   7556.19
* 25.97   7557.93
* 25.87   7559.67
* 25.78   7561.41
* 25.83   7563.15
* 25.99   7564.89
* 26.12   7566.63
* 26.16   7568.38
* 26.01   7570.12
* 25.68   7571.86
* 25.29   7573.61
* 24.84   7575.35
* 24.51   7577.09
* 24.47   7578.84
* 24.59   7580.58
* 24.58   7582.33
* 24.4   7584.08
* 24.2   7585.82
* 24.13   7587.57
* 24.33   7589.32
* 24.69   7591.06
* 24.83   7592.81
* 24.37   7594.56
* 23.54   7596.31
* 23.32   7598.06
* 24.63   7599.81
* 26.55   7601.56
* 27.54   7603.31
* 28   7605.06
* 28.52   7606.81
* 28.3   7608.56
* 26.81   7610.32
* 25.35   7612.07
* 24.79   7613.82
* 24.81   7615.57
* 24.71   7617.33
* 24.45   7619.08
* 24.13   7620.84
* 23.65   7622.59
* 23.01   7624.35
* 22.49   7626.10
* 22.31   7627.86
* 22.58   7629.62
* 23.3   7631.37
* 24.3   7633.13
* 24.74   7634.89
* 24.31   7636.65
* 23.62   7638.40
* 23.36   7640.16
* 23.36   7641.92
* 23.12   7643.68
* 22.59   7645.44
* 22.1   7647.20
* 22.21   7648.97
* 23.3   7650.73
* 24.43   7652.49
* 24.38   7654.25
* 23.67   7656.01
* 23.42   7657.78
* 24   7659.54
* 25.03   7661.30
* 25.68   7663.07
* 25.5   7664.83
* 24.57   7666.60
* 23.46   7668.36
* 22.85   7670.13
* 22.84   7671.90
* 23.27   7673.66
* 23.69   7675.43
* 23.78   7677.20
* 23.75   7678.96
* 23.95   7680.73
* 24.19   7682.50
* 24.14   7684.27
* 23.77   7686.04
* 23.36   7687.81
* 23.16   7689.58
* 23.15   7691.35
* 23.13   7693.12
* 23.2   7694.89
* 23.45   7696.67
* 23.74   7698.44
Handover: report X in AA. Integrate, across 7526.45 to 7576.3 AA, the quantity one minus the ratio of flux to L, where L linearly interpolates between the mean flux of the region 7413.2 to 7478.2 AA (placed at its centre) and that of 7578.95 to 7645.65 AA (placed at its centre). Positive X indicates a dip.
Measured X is -1.5 AA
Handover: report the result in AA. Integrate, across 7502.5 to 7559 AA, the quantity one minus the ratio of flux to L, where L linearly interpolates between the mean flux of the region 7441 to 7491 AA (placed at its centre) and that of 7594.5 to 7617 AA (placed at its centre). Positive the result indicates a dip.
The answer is 0.5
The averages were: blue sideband 25.2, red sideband 25.9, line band 25.3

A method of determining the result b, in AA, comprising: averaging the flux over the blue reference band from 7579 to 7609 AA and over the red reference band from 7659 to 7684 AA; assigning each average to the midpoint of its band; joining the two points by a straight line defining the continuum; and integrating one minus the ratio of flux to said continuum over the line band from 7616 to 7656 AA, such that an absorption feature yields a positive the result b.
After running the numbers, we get 1.8 AA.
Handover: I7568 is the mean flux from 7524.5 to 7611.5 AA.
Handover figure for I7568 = 25.5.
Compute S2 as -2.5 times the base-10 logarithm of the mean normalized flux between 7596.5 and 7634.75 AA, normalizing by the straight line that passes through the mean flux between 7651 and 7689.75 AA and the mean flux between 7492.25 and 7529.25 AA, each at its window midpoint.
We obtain -0.03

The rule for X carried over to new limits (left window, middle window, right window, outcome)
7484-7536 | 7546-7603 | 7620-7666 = -2.36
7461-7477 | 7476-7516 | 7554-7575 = 1.73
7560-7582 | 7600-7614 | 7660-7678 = -1.15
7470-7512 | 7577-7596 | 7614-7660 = -0.29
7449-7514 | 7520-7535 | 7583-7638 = 0.28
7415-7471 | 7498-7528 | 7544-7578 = 0.75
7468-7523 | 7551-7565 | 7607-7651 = -0.82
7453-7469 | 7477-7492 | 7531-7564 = 0.65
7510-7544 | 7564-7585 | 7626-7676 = -0.59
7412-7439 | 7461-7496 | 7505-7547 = -0.11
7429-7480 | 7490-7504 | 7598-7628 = 0.13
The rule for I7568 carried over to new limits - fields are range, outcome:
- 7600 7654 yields 24.4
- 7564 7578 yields 25.6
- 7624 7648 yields 23.2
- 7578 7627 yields 25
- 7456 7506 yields 25.4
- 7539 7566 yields 26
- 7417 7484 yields 25.5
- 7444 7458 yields 24.6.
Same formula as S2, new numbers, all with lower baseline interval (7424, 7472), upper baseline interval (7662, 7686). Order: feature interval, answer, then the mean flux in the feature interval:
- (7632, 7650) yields 0.04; 23.4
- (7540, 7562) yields -0.05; 26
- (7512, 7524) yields -0.01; 25.3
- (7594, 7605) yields -0.03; 25.2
